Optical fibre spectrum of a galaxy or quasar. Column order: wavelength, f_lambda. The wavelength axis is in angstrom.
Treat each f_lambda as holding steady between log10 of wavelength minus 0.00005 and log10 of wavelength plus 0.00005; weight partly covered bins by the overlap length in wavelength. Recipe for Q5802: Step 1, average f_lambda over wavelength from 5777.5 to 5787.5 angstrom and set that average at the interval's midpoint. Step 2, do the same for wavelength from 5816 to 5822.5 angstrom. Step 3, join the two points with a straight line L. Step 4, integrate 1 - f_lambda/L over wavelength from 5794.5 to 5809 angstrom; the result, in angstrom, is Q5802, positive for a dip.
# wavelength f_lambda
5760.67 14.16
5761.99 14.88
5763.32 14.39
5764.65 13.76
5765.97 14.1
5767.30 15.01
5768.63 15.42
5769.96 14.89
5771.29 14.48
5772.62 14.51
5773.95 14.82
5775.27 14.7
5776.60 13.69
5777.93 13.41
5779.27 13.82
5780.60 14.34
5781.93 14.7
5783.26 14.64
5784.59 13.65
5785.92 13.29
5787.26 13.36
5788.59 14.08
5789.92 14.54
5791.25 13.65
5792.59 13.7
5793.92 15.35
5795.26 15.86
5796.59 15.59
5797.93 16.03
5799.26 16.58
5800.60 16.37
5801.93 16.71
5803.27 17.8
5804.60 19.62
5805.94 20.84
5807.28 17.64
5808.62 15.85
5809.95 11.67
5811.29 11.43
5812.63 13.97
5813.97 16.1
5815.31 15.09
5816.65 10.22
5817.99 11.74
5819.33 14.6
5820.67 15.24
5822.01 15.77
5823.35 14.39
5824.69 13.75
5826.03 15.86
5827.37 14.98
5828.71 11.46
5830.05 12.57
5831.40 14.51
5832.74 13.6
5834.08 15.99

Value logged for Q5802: -3.7 angstrom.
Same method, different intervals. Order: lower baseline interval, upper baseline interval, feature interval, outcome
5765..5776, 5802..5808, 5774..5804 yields 3.62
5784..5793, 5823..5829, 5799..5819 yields -1.98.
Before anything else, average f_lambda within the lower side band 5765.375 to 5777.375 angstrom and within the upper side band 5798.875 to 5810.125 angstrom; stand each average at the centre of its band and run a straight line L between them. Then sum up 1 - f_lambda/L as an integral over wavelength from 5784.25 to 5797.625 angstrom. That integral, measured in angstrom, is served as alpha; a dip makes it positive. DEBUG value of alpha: 1.5 angstrom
